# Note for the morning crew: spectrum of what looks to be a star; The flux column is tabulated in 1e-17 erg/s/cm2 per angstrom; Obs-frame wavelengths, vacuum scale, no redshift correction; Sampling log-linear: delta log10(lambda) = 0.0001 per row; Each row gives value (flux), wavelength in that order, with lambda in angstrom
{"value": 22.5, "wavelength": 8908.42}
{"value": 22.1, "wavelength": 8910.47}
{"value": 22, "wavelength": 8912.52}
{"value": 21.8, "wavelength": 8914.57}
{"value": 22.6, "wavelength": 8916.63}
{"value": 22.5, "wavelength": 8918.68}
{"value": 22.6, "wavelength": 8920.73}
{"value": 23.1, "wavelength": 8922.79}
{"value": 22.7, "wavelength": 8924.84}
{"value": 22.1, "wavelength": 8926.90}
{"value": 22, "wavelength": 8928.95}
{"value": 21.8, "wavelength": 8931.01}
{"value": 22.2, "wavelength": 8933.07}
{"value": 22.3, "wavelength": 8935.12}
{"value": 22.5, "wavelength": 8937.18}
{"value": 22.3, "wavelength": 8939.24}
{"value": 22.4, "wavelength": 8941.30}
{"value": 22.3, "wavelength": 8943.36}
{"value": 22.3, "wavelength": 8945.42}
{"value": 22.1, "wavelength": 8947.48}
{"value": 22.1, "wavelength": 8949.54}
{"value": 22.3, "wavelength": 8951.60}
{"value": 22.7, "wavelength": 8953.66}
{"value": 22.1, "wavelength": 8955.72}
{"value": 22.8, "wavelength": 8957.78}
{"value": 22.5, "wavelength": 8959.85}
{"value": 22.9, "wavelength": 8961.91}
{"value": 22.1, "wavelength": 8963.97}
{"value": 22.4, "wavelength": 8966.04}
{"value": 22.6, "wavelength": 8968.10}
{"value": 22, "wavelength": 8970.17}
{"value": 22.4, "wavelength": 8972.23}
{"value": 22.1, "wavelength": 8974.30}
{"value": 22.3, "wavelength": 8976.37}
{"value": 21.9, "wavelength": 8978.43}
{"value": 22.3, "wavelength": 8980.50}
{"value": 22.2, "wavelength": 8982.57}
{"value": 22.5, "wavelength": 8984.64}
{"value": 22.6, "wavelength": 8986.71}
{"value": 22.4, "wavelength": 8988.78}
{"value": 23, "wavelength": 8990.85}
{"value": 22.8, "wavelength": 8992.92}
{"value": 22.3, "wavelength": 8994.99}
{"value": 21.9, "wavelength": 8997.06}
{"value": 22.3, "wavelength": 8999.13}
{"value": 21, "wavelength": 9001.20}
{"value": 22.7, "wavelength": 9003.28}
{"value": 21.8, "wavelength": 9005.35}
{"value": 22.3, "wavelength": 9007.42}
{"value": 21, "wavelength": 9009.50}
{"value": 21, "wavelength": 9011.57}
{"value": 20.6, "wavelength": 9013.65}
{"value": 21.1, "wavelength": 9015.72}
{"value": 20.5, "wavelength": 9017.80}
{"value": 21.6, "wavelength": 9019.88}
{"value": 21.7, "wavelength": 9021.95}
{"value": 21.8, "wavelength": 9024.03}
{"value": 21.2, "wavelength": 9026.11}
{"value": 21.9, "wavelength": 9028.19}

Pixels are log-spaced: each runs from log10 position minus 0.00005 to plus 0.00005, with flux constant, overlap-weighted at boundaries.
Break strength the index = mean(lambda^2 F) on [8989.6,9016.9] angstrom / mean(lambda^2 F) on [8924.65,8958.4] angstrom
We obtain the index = 1.0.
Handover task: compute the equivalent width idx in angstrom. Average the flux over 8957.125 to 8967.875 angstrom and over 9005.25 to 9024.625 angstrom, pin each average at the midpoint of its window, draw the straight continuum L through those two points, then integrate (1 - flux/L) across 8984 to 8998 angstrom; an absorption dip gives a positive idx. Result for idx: -0.4 angstrom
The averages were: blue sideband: 22.5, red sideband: 21.3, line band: 22.5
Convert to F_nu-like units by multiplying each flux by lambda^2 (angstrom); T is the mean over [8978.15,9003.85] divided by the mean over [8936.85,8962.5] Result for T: 1.00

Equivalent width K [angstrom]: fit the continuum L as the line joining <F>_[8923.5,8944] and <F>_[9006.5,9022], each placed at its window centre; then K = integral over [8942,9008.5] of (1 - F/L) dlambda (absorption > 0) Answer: -1.84 angstrom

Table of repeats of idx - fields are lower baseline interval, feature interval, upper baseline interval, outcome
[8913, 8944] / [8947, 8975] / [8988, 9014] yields -0.26 angstrom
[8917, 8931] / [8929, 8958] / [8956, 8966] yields 0.27 angstrom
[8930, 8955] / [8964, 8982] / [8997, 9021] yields -0.27 angstrom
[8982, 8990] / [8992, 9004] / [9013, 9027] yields -0.07 angstrom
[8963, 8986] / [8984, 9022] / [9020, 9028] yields 0.07 angstrom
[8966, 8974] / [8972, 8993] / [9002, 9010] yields -0.18 angstrom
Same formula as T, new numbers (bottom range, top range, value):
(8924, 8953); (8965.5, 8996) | 1.02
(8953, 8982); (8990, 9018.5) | 0.98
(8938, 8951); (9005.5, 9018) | 0.97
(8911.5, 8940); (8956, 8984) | 1.01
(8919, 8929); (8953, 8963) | 1.01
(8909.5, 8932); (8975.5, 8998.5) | 1.02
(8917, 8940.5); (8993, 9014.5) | 0.99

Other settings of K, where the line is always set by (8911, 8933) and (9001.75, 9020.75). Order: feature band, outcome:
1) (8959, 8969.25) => -0.3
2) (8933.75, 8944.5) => -0.1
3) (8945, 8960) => -0.3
